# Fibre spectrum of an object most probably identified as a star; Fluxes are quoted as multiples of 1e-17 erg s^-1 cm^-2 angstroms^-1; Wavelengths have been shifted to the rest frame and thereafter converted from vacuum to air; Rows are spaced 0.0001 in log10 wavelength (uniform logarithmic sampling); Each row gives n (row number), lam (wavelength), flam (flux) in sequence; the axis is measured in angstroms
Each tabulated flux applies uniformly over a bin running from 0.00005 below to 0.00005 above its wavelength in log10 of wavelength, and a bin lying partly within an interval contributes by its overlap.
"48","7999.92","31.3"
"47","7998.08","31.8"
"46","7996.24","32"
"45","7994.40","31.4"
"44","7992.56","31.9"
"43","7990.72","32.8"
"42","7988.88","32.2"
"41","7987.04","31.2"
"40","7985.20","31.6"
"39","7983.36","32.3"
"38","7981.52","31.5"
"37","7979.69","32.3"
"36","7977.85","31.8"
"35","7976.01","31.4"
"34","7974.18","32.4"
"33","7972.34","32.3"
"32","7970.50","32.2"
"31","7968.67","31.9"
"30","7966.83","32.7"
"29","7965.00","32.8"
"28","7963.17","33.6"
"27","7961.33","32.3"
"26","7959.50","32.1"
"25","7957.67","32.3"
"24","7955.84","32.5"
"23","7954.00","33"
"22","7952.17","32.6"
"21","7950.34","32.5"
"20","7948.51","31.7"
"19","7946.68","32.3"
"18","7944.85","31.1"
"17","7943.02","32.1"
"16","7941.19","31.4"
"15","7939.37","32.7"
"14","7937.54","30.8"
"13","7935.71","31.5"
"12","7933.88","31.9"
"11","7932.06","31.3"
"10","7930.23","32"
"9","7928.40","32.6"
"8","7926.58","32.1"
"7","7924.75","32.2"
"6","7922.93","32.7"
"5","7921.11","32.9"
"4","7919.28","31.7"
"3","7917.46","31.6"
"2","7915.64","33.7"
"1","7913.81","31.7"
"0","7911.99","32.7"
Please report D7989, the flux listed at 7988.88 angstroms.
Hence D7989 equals 32.2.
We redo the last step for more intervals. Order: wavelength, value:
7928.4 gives 32.6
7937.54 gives 30.8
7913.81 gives 31.7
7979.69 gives 32.3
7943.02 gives 32.1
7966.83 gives 32.7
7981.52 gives 31.5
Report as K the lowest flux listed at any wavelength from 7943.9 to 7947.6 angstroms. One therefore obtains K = 31.1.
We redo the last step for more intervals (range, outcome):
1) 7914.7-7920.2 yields 31.6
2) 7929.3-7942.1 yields 30.8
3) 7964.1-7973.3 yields 31.9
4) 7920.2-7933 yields 31.3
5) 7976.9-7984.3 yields 31.5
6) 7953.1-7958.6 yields 32.3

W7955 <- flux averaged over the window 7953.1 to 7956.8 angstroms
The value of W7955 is 32.7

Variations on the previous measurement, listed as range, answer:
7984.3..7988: 31.4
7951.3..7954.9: 32.8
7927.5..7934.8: 31.9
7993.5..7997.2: 31.7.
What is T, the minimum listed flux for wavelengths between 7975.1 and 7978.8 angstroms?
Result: 31.4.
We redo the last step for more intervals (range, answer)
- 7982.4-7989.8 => 31.2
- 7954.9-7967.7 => 32.1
